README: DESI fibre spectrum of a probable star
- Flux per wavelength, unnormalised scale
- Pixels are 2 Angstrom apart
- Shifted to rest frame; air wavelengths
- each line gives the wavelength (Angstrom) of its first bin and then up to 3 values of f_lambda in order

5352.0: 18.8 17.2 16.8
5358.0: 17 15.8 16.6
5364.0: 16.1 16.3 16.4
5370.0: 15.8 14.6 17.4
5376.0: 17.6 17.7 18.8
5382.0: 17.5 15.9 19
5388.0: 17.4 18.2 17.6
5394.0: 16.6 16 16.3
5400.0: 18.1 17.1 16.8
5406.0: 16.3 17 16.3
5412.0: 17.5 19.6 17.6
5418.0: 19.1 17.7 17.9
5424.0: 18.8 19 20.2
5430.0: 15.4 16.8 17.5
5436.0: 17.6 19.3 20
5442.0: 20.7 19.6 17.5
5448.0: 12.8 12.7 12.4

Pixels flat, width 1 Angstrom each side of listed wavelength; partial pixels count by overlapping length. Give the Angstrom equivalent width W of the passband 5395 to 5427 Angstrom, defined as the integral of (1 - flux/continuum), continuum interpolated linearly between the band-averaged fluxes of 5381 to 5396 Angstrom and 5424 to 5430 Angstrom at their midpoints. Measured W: 1.1 Angstrom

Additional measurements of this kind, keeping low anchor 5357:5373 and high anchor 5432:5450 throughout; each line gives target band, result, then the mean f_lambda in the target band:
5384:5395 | -0.6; 17.6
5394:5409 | 0.1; 16.8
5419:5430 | -0.7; 18.4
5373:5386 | -1.0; 17.6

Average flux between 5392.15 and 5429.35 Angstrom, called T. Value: 17.6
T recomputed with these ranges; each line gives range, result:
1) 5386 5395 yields 17.6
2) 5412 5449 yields 18.2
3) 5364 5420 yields 17.2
